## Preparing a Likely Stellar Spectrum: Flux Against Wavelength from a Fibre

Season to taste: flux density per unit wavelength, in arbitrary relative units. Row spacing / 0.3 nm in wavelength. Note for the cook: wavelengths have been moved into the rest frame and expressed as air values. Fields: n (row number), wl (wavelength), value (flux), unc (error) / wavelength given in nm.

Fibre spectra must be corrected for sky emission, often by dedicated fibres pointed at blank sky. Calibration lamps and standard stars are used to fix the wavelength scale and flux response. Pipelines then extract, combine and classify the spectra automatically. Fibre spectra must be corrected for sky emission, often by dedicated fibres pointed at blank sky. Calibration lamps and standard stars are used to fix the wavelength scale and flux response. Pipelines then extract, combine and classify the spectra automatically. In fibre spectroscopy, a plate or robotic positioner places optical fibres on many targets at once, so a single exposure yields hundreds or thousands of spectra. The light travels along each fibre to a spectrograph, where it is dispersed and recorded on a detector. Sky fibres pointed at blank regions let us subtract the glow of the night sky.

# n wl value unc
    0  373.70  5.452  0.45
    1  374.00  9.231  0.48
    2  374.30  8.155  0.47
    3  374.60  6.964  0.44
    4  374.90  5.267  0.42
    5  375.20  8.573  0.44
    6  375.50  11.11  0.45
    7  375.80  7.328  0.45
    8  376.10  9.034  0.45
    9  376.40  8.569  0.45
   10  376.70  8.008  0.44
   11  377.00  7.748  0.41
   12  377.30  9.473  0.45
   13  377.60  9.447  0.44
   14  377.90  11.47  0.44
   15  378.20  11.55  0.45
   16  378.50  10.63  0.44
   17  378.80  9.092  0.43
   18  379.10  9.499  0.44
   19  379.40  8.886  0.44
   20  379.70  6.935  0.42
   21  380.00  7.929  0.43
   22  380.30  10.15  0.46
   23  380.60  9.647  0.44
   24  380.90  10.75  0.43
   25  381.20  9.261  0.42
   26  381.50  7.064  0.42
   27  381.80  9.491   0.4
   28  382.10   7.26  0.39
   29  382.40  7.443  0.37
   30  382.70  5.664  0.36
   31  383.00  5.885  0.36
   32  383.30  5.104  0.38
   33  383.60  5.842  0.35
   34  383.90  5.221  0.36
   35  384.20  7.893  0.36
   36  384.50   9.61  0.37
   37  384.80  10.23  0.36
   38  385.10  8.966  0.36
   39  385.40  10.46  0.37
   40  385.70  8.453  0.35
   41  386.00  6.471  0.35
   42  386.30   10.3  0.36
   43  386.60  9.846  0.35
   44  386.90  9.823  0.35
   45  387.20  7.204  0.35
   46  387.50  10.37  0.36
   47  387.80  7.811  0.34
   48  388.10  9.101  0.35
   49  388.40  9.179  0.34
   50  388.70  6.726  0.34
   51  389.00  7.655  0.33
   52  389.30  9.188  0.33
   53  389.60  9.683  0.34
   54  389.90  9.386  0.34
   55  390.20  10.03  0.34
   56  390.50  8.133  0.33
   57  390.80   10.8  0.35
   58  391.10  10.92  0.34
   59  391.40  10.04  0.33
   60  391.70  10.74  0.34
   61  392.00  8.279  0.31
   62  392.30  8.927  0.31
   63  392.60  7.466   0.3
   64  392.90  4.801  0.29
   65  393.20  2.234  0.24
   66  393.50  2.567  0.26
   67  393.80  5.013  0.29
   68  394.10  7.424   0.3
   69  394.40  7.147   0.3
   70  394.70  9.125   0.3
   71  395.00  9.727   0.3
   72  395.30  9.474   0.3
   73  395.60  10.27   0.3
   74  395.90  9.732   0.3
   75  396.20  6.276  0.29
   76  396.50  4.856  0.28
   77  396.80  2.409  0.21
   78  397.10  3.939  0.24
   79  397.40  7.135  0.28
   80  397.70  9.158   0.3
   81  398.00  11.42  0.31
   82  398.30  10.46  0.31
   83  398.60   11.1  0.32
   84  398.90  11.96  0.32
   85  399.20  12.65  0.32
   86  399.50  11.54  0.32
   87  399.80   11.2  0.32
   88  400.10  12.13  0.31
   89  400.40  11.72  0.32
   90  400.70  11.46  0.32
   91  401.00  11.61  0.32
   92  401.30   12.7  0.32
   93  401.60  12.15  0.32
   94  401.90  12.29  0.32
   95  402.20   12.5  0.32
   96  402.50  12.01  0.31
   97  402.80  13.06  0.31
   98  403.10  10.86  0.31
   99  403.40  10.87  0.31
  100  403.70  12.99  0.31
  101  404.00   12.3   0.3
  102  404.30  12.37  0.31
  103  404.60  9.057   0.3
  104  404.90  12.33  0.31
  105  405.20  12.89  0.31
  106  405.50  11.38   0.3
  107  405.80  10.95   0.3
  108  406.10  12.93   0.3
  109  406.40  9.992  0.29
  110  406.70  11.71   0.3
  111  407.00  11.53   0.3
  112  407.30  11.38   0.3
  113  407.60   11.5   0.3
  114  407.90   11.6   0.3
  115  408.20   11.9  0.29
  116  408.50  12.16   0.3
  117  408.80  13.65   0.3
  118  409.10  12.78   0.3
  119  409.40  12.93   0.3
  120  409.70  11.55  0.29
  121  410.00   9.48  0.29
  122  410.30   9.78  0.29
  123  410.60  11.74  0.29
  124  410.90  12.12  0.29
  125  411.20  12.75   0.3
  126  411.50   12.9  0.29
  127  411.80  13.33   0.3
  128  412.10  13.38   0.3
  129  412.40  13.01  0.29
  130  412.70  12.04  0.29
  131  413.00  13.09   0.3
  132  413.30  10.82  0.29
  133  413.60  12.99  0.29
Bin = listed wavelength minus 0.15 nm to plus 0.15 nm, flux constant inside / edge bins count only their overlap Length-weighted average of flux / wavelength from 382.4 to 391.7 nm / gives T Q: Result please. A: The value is 8.55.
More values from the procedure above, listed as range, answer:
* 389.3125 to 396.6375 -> 8.07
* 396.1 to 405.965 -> 10.7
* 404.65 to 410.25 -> 11.7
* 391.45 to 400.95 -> 8.51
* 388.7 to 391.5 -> 9.38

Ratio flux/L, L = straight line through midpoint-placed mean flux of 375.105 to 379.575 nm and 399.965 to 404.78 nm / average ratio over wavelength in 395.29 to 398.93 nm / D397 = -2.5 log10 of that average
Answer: 0.36 mag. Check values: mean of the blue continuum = 9.36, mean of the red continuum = 11.9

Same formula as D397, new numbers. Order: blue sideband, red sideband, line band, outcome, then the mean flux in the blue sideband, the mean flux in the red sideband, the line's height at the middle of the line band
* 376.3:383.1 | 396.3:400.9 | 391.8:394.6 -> 0.46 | 8.8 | 9.53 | 9.32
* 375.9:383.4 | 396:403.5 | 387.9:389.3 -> 0.14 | 8.65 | 10.3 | 9.38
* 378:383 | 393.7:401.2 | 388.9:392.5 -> -0.05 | 8.77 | 9.21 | 9.03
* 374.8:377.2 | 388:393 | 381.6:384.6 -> 0.24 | 8.29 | 8.92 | 8.6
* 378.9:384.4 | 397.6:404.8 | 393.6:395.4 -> 0.31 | 7.8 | 11.7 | 10.3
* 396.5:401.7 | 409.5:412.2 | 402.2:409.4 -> -0.07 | 10.1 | 11.9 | 11.1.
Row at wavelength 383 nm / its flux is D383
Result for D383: 5.885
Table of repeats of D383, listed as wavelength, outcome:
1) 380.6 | 9.647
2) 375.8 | 7.328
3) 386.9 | 9.823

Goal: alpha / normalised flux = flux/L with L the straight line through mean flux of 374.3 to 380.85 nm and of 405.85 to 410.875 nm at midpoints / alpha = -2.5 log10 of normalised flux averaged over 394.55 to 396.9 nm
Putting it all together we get 0.32 mag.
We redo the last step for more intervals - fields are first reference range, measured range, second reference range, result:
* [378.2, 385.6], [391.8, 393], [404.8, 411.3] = 0.26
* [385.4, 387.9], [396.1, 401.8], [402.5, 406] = 0.12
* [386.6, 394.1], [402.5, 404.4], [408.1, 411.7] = -0.13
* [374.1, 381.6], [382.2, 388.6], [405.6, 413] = 0.19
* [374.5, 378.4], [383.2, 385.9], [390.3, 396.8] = 0.04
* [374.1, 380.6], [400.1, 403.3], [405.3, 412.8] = -0.07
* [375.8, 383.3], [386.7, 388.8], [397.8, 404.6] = 0.14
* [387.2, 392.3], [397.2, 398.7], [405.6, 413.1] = 0.08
